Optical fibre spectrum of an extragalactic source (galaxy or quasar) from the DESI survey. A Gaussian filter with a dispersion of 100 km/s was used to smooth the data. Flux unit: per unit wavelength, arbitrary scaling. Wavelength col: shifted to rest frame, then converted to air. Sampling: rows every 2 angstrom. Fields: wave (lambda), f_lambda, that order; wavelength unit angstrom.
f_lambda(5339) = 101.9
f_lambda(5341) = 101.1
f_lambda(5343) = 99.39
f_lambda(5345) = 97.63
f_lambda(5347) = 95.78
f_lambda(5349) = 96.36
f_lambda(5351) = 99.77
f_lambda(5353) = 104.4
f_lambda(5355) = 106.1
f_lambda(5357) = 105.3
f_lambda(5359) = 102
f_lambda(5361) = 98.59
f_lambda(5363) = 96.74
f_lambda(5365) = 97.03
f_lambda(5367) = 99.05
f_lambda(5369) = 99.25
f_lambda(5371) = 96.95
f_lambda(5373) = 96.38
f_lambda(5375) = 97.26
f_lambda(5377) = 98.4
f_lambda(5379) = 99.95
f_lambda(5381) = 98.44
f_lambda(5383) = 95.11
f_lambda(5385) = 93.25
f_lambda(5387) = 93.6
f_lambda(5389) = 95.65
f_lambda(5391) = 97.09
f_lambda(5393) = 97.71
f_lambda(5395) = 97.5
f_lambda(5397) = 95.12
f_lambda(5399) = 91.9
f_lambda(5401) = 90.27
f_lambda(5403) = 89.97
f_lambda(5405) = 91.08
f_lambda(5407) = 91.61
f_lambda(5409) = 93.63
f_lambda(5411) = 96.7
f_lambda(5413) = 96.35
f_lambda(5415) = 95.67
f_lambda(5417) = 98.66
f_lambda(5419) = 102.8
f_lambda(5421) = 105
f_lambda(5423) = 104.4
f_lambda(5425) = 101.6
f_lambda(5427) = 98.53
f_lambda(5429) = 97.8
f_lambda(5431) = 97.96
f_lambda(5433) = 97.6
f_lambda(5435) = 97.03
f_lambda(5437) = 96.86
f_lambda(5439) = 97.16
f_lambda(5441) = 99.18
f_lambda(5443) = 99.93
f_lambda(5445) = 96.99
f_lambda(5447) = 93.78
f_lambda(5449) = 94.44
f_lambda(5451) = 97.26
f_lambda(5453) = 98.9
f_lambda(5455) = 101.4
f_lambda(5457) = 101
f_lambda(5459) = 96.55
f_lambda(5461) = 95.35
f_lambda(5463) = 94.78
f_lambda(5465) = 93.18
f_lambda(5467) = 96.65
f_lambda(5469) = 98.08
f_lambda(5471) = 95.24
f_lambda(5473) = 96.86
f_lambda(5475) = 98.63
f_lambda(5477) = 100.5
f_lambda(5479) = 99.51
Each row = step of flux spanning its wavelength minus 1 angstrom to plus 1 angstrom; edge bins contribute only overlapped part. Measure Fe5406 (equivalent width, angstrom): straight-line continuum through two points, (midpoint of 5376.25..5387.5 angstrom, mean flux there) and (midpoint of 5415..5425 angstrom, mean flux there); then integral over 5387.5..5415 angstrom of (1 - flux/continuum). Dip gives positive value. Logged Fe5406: 1.4 angstrom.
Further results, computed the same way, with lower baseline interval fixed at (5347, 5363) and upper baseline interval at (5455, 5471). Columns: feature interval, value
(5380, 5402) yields 1.0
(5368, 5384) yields 0.4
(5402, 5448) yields 0.4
